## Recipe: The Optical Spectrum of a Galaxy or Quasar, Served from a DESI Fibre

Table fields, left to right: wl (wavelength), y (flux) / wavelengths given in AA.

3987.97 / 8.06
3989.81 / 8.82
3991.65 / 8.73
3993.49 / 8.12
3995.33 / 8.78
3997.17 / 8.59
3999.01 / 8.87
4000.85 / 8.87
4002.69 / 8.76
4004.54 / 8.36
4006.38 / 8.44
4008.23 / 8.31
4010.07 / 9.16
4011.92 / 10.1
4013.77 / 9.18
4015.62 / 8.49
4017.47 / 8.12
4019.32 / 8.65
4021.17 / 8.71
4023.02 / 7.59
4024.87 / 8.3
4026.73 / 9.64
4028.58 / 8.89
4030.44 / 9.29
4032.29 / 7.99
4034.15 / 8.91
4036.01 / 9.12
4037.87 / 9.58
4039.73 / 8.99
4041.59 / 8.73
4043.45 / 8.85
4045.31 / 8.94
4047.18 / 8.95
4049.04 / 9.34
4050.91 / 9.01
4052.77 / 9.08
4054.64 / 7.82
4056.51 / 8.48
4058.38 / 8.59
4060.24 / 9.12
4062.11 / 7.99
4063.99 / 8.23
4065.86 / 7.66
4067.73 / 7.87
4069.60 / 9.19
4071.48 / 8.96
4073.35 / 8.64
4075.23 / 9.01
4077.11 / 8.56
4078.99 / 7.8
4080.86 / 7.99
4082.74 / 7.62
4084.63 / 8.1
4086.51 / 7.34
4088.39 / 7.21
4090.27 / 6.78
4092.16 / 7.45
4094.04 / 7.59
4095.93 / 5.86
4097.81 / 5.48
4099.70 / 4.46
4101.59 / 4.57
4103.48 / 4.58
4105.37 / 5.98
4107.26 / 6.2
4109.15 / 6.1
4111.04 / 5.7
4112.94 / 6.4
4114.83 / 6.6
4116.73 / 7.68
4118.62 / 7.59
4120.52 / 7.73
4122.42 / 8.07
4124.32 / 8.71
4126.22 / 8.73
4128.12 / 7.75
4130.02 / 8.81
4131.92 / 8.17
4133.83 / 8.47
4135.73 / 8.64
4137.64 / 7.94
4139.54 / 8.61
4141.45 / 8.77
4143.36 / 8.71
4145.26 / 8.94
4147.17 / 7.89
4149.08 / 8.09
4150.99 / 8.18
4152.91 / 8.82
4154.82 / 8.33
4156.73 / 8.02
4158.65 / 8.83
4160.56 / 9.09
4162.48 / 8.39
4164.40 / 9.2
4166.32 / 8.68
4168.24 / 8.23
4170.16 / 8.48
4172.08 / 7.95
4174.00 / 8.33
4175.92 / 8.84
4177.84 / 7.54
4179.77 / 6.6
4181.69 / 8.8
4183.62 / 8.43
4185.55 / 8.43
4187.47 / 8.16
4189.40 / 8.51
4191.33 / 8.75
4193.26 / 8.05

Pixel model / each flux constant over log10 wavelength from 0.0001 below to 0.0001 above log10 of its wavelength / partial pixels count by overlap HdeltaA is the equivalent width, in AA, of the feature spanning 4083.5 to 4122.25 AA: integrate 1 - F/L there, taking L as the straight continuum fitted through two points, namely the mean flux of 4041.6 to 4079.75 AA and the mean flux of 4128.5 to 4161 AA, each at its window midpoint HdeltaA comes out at 9.2 AA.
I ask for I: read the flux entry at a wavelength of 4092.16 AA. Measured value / 7.45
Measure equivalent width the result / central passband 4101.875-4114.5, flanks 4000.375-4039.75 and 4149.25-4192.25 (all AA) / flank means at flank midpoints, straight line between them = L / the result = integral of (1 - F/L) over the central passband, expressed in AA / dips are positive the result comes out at 4.1 AA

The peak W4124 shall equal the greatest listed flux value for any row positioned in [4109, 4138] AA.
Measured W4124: 8.81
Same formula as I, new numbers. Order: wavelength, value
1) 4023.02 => 7.59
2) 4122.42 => 8.07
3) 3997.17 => 8.59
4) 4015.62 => 8.49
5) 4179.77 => 6.6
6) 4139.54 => 8.61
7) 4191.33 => 8.75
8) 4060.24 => 9.12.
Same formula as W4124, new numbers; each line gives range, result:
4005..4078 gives 10.1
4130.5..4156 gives 8.94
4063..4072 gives 9.19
